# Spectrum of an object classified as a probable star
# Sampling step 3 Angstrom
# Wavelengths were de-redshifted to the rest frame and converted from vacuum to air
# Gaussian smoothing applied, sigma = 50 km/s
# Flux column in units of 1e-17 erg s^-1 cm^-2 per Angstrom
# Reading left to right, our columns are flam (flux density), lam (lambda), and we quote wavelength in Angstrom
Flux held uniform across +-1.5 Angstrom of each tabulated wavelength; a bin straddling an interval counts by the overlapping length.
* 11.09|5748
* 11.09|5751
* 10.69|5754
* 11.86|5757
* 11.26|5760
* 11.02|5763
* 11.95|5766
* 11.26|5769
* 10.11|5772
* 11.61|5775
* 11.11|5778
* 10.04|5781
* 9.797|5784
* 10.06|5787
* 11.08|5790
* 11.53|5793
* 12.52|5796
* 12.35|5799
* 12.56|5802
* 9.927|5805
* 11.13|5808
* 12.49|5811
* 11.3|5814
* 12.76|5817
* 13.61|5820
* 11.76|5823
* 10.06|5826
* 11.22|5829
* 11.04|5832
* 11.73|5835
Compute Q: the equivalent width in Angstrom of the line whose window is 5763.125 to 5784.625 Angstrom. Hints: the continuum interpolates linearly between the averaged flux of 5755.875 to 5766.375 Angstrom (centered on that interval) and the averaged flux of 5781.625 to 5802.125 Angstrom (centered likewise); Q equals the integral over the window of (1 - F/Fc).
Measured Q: 0.9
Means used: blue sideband 11.5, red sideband 11.3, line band 10.9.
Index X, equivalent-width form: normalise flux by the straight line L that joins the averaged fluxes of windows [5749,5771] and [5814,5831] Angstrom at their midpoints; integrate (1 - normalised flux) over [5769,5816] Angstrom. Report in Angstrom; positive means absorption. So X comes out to 1.5 Angstrom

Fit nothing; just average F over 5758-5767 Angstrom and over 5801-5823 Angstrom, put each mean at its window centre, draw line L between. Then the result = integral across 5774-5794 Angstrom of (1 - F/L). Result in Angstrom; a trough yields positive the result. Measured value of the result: 1.6 Angstrom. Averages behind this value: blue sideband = 11.4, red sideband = 11.9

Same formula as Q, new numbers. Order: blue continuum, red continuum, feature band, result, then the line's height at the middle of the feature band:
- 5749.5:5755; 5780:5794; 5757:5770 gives -0.8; 10.8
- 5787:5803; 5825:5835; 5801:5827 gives -0.9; 11.3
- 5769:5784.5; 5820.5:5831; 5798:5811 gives -0.7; 11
